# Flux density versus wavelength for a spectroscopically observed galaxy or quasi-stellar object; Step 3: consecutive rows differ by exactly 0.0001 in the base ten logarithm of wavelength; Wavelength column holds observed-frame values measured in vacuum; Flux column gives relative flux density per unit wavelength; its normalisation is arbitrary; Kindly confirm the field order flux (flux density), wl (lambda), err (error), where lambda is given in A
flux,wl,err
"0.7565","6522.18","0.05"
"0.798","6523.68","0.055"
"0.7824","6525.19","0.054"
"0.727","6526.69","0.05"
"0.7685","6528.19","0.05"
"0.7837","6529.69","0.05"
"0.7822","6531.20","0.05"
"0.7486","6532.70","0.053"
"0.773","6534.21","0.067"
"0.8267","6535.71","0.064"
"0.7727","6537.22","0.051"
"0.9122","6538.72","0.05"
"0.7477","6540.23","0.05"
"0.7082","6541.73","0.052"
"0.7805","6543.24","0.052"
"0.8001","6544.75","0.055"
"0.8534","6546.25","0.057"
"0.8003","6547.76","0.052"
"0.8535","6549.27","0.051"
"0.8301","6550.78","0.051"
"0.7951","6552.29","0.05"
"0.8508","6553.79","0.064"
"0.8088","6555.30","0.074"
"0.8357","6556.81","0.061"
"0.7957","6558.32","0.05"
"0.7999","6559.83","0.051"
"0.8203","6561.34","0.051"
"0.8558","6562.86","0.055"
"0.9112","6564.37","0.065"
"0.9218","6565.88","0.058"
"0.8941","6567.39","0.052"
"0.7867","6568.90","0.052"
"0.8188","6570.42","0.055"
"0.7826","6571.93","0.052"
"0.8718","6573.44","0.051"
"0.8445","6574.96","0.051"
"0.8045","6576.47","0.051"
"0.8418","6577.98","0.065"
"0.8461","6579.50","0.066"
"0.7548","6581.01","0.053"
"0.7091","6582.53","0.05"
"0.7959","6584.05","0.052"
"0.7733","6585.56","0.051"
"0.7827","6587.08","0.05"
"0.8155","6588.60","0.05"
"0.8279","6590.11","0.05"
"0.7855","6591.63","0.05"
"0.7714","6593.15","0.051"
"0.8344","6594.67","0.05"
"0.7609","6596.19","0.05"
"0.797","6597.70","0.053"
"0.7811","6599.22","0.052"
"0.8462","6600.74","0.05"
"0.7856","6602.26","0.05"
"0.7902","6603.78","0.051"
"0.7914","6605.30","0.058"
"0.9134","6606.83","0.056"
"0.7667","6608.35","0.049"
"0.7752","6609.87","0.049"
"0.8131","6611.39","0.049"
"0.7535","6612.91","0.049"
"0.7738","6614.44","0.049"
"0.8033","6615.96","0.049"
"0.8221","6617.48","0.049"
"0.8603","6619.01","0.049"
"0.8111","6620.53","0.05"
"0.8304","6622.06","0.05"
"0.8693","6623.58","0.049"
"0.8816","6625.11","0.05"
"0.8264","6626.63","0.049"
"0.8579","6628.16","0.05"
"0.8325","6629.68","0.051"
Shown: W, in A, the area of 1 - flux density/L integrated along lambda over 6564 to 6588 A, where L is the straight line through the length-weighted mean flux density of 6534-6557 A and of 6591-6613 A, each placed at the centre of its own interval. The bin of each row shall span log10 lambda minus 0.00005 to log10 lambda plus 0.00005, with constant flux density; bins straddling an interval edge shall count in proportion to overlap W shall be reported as -0.5 A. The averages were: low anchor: 0.81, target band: 0.82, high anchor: 0.799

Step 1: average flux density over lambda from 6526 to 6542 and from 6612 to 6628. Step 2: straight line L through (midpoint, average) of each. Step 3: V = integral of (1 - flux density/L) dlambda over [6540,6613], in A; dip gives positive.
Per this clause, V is -0.8 A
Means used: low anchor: 0.78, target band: 0.811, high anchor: 0.824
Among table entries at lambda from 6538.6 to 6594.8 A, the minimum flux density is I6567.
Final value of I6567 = 0.7082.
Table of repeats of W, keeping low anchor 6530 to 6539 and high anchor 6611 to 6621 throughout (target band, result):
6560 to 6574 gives -0.9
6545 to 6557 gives -0.4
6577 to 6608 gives 0.1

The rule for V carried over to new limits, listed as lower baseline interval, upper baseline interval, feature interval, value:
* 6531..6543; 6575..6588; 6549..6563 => -0.6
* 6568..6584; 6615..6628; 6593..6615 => 0.7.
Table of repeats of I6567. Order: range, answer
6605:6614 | 0.7535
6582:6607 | 0.7091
